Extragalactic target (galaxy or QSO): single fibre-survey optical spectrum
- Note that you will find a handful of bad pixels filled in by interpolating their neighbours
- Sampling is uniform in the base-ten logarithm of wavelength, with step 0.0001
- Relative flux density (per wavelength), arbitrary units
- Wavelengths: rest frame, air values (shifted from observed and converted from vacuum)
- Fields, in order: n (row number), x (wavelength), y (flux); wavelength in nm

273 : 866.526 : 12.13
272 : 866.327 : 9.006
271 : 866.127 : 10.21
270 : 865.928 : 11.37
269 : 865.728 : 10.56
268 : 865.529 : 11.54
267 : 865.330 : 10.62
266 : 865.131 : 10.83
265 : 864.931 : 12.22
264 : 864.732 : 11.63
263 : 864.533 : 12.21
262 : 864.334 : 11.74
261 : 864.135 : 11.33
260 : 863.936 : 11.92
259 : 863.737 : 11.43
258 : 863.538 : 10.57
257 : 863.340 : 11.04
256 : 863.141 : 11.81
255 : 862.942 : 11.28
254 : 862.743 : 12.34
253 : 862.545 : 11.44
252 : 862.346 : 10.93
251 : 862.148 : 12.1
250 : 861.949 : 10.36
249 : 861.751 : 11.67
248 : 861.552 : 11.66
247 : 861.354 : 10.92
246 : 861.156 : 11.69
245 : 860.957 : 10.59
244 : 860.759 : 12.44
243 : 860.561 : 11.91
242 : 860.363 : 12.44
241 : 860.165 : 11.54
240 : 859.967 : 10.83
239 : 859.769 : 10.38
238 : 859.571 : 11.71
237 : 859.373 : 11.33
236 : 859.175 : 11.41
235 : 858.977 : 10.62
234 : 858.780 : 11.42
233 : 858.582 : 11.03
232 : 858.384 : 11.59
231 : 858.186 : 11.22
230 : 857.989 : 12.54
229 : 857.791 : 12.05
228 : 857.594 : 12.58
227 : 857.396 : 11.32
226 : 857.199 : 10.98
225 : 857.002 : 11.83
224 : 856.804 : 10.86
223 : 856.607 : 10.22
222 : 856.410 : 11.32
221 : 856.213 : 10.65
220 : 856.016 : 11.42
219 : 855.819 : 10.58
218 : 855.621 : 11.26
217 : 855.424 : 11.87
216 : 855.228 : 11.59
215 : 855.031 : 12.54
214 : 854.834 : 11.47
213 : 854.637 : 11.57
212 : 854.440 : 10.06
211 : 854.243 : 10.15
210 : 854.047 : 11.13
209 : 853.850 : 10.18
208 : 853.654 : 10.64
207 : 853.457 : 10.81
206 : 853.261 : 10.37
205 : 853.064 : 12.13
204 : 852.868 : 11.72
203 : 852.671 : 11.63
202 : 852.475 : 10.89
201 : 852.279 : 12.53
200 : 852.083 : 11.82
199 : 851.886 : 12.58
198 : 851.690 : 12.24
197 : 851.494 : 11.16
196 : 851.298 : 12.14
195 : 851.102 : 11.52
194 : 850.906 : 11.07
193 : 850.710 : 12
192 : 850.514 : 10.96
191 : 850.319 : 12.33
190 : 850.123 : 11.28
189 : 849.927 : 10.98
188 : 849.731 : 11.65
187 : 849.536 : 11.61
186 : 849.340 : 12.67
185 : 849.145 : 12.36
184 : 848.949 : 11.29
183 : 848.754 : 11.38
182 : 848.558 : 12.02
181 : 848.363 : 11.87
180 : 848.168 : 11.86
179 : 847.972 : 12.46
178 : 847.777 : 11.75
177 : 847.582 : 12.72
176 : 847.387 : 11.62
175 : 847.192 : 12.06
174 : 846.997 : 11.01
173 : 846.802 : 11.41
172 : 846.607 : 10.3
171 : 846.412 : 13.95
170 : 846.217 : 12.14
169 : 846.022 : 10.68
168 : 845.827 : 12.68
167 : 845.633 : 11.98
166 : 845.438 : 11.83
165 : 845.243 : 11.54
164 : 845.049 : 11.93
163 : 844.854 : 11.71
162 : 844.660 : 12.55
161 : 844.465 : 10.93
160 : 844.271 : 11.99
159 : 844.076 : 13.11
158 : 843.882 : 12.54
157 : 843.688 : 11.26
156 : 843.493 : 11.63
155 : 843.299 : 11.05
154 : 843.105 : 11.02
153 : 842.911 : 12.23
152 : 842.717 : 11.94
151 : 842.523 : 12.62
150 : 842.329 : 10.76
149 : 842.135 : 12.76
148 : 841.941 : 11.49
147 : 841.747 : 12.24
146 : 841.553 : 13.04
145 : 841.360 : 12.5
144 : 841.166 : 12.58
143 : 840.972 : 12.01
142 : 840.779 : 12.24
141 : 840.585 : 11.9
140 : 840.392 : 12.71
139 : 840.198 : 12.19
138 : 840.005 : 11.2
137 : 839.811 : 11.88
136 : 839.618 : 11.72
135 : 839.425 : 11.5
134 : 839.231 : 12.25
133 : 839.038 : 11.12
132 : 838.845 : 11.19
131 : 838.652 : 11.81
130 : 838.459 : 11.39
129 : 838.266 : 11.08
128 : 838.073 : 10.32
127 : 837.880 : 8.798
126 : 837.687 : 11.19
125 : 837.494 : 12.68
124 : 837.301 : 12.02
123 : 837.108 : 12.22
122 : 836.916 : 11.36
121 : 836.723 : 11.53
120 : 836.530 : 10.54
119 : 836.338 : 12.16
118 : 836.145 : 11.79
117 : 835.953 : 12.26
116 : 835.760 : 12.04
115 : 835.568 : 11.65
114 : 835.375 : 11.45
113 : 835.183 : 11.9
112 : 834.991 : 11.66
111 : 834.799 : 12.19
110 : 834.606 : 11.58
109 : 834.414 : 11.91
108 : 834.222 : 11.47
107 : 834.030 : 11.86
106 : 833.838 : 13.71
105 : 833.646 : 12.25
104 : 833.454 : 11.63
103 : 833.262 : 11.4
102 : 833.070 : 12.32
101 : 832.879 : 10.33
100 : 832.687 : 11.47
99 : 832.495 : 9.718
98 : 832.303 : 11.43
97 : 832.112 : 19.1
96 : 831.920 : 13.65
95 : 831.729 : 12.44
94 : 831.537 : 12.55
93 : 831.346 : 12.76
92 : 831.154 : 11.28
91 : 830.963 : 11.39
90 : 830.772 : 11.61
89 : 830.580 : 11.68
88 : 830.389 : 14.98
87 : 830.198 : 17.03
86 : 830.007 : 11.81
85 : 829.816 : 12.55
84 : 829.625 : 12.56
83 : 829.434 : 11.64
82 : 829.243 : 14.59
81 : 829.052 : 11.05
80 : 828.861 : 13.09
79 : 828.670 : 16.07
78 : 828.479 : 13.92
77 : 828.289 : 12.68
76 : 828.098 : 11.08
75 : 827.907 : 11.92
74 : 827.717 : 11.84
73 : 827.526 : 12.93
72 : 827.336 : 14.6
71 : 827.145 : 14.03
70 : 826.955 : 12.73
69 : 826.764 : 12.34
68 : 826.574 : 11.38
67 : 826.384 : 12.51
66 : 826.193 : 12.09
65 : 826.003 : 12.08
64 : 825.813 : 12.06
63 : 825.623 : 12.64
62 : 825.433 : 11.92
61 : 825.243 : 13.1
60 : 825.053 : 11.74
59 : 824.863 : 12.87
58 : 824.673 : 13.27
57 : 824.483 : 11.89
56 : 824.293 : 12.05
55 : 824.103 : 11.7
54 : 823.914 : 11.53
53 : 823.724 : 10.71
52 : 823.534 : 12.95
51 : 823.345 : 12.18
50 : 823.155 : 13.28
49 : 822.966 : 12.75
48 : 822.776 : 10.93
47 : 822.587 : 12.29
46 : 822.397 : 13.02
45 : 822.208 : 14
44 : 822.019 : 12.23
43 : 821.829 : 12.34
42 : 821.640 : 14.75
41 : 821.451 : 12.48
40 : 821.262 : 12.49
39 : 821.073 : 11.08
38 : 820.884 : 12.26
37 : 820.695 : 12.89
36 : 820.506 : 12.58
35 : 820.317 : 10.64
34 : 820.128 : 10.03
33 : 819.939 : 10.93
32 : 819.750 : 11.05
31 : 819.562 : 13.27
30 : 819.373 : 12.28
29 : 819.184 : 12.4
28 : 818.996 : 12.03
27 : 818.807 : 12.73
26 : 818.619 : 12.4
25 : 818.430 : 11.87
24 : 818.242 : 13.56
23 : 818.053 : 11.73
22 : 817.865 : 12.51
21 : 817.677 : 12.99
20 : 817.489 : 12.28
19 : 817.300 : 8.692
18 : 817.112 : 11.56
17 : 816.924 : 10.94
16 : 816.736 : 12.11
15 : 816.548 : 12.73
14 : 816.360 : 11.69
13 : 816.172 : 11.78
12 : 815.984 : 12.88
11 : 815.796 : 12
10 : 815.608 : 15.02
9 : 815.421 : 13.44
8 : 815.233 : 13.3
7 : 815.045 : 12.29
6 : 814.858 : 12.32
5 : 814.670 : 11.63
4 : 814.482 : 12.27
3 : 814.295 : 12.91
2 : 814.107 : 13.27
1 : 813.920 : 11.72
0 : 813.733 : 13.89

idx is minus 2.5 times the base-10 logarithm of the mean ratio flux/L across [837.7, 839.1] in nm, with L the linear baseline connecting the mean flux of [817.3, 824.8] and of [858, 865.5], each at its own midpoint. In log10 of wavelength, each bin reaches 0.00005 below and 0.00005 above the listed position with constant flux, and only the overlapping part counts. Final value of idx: 0.10 mag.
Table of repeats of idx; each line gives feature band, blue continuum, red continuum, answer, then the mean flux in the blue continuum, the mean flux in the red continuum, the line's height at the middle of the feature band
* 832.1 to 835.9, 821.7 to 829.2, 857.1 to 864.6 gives 0.03 mag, 12.5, 11.5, 12.3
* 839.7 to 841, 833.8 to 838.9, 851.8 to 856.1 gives -0.04 mag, 11.6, 11.3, 11.5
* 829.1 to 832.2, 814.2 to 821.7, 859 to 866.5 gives -0.11 mag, 12.2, 11.3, 12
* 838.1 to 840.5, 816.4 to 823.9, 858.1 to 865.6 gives 0.02 mag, 12.1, 11.4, 11.8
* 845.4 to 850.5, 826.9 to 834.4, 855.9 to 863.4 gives 0.01 mag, 12.7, 11.4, 11.9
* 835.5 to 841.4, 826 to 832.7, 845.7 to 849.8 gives 0.06 mag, 12.8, 11.9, 12.4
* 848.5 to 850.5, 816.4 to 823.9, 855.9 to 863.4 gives -0.01 mag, 12.1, 11.4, 11.6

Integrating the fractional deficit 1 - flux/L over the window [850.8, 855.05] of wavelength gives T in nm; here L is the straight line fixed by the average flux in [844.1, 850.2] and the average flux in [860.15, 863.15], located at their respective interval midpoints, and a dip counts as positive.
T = 0.13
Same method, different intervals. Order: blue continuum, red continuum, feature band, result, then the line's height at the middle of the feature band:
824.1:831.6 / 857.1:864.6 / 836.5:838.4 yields 0.173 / 12.3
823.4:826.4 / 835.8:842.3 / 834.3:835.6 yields 0.011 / 11.9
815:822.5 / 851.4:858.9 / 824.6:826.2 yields -0.041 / 12.1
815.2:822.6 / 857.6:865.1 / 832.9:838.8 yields 0.156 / 12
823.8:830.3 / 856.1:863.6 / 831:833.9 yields 0.024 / 12.5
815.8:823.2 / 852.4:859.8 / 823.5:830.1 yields -0.295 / 12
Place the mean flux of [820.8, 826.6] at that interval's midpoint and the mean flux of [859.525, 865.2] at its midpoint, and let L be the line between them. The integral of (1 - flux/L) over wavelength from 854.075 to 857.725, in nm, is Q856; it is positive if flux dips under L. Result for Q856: 0.12 nm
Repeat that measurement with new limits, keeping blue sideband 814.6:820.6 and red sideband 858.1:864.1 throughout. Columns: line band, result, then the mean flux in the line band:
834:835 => 0.00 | 11.8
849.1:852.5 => -0.06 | 11.8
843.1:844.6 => -0.01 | 11.7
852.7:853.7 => 0.03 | 11.2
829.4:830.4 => -0.13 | 13.4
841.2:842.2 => -0.06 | 12.4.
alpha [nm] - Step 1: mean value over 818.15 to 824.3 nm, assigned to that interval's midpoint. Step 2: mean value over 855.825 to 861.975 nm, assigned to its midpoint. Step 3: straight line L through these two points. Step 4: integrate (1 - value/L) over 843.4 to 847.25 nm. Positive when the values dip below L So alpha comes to -0.06 nm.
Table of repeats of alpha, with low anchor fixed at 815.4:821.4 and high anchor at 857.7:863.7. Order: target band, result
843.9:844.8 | -0.04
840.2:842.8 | -0.11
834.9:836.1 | 0.00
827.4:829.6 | -0.17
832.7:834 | -0.01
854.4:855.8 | 0.00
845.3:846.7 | -0.03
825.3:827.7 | -0.13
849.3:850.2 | 0.00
